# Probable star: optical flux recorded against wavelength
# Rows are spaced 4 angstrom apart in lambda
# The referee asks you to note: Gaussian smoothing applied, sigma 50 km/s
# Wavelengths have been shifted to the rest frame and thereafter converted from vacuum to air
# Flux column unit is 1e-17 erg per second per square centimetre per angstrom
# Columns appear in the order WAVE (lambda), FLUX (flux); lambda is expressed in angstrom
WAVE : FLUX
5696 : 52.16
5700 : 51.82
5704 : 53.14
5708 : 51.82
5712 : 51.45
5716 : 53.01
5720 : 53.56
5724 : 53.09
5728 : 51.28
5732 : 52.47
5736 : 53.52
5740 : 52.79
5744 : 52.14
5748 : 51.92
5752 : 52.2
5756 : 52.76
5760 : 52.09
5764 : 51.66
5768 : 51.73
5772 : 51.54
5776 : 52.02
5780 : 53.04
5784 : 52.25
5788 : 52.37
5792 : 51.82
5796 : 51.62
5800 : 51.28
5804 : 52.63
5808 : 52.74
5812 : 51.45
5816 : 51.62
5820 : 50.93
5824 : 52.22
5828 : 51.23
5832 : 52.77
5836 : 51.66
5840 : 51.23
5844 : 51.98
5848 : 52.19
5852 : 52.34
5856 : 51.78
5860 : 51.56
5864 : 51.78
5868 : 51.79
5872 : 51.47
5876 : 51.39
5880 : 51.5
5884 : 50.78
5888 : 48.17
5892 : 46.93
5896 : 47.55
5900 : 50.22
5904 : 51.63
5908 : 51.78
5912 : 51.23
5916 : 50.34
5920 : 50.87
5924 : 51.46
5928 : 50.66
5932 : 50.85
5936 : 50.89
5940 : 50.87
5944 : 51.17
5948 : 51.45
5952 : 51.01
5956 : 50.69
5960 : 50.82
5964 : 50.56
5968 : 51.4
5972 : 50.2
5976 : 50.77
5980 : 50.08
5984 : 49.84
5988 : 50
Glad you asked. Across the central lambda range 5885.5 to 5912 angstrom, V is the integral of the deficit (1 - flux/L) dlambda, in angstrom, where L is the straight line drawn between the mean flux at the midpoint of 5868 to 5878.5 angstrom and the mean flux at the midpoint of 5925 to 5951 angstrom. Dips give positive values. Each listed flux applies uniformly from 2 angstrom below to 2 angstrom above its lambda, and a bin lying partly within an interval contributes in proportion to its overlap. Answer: 0.91 angstrom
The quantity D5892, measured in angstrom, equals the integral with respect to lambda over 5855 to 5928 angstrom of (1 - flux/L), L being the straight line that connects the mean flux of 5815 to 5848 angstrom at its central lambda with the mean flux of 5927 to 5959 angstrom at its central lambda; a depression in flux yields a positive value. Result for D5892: 0.9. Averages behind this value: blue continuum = 51.7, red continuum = 51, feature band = 50.7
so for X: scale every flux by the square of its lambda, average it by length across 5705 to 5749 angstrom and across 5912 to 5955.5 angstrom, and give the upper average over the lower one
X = 1.04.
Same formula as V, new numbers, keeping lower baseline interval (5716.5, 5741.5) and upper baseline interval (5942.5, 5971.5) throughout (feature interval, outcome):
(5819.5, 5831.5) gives 0.08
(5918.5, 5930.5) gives 0.05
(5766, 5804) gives 0.25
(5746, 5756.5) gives 0.08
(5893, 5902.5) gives 0.48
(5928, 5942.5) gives 0.08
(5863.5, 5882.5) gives 0.03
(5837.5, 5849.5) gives 0.02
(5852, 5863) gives -0.01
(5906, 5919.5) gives 0.06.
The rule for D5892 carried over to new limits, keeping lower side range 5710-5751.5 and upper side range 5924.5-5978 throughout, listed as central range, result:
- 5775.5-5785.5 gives -0.1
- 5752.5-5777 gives 0.1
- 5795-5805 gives 0.0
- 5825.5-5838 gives 0.0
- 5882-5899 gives 0.9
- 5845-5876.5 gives -0.2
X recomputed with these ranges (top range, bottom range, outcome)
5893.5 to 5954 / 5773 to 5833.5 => 1.02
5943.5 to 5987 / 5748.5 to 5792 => 1.04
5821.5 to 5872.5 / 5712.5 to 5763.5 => 1.03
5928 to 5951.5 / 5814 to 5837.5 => 1.02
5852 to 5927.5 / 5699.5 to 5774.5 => 1.02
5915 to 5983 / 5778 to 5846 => 1.03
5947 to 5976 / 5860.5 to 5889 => 1.02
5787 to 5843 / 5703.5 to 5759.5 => 1.02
